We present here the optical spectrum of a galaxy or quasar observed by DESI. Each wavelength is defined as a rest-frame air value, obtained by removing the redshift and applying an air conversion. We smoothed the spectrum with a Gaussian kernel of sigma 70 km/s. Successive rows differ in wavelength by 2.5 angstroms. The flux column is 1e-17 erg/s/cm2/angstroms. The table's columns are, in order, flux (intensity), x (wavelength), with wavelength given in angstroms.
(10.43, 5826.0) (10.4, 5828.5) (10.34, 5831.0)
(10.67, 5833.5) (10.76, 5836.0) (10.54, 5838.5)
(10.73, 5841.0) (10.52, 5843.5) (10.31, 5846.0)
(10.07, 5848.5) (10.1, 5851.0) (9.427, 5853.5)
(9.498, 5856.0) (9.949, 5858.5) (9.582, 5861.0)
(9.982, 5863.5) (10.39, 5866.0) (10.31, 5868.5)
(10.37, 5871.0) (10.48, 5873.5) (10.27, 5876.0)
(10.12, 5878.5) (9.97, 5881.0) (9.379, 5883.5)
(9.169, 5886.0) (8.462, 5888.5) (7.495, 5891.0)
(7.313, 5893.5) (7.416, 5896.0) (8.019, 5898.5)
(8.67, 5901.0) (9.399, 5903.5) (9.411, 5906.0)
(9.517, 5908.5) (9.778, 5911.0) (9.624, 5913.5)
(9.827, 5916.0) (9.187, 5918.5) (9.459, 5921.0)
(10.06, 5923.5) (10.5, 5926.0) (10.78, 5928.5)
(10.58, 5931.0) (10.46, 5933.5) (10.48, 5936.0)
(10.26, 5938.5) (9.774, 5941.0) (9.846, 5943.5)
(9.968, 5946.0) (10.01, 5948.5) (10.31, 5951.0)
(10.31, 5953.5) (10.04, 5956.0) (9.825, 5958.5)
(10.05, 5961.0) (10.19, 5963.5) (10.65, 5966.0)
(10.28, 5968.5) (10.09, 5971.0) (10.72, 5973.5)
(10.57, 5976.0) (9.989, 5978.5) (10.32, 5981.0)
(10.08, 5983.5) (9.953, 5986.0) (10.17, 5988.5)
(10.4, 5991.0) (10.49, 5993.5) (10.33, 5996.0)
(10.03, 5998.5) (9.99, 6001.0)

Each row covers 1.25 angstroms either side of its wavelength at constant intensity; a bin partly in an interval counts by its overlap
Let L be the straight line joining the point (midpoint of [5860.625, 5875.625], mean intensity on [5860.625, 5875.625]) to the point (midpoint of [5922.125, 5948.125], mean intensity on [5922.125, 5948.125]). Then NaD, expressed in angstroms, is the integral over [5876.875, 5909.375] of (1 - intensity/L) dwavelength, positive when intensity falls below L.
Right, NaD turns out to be 4.6 angstroms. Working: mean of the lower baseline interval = 10.2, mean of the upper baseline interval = 10.3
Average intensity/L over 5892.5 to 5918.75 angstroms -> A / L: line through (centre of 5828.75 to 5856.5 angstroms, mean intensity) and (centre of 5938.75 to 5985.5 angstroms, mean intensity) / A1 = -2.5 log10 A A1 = 0.15 mag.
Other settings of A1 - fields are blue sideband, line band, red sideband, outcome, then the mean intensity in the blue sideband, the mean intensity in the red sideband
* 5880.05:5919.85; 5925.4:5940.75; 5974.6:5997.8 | -0.11 mag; 8.91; 10.3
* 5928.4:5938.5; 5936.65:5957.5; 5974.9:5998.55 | 0.04 mag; 10.5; 10.2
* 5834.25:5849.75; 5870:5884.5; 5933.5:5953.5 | 0.03 mag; 10.5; 10.1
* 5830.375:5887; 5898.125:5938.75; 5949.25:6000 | 0.04 mag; 10.1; 10.2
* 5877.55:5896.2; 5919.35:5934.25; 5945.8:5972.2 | -0.08 mag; 8.71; 10.2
